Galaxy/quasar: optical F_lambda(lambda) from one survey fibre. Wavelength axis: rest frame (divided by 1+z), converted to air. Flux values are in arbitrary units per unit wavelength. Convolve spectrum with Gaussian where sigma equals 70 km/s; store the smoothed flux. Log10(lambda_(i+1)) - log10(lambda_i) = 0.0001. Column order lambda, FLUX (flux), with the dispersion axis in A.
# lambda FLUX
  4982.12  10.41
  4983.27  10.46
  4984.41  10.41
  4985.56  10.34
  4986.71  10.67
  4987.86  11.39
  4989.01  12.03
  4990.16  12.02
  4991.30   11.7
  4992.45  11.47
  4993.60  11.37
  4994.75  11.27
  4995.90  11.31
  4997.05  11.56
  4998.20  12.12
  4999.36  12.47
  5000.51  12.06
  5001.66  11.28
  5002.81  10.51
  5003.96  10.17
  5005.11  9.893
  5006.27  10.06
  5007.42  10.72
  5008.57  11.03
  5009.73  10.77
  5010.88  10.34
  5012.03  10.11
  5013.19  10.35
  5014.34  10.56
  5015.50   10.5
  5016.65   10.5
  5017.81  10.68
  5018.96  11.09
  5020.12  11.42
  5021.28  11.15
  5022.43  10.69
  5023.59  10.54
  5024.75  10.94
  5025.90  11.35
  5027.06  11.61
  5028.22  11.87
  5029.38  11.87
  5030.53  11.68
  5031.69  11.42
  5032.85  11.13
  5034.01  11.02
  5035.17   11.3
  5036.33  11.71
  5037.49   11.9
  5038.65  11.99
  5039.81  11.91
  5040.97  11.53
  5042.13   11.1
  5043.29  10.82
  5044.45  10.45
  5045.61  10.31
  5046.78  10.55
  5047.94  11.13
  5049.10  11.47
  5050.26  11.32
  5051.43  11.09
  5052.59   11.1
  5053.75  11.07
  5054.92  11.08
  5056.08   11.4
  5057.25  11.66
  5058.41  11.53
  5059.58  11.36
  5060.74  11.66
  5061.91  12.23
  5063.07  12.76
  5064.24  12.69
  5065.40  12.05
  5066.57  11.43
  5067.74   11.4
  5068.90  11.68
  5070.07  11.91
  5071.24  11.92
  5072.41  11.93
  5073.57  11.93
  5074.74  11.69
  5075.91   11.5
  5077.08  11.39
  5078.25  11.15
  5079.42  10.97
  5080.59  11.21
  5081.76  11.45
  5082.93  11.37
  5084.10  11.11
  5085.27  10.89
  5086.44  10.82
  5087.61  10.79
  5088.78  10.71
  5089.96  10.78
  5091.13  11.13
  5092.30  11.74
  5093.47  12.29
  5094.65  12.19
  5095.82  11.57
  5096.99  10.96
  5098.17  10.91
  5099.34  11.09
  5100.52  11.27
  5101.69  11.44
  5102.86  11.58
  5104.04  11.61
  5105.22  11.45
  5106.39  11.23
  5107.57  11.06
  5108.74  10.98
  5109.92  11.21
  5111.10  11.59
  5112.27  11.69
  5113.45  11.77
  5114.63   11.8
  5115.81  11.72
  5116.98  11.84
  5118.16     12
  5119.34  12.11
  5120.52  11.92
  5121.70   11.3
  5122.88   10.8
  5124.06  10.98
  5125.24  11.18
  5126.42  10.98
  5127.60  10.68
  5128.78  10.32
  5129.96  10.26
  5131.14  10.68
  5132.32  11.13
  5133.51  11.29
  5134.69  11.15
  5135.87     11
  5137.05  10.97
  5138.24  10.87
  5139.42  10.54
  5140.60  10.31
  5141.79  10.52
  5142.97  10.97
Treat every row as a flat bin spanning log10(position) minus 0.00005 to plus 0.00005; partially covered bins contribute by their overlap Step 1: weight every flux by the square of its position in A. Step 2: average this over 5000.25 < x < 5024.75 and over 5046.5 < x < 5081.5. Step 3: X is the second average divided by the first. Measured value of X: 1.1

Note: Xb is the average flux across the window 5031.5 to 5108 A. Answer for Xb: 11.4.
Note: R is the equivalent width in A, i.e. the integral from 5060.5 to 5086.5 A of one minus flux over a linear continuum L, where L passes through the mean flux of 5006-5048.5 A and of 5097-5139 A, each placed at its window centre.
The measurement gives -1.1 A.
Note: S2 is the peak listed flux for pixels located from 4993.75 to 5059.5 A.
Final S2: 12.47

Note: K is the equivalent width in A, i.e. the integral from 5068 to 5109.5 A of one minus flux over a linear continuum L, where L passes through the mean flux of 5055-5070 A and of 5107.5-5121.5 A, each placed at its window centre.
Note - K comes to 1.3 A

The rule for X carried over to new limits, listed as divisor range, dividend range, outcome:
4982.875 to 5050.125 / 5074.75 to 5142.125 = 1.05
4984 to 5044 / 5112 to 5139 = 1.05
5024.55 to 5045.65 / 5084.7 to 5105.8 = 1.01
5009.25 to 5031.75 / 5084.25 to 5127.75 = 1.07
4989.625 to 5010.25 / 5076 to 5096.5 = 1.04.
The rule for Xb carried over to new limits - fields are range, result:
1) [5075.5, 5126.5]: 11.4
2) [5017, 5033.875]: 11.2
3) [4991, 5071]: 11.3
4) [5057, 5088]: 11.6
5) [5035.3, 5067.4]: 11.5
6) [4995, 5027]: 10.9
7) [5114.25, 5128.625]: 11.4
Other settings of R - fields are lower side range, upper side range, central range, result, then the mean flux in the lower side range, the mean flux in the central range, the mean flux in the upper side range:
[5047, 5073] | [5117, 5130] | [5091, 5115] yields -0.25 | 11.6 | 11.5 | 11.2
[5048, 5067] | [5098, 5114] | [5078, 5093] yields 0.49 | 11.6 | 11.1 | 11.4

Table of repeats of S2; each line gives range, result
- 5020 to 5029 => 11.87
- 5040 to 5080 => 12.76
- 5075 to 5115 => 12.29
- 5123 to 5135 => 11.29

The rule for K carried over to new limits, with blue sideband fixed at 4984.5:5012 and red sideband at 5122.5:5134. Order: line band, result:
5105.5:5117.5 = -0.7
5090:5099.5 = -0.5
